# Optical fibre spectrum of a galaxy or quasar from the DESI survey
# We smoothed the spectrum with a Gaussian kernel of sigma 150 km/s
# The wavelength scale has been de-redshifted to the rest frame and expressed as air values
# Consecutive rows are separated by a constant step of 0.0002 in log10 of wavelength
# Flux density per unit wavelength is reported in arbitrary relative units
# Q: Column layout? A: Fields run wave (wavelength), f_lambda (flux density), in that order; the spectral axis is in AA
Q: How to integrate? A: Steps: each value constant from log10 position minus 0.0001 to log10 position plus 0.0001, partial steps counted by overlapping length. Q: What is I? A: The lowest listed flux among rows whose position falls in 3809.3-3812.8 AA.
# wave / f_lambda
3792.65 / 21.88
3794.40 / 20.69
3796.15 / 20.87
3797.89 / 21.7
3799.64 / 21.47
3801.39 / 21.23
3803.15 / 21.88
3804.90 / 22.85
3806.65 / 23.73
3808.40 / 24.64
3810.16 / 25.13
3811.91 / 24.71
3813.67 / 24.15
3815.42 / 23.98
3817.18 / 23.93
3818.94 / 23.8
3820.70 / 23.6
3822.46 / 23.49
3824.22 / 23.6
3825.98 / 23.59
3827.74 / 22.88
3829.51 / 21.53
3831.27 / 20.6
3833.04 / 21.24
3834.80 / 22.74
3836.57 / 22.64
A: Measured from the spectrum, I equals 24.71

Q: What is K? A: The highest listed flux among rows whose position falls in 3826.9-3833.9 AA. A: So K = 22.88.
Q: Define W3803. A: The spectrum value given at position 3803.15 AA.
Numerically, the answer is 21.88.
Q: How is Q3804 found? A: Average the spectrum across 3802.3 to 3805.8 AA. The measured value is 22.4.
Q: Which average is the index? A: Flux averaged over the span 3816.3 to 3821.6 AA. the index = 23.8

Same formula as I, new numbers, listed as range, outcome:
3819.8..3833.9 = 20.6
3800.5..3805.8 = 21.23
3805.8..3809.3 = 23.73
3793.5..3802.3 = 20.69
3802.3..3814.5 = 21.88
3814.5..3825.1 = 23.49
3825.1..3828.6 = 22.88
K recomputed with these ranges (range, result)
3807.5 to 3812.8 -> 25.13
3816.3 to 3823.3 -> 23.93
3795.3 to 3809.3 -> 24.64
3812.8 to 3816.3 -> 24.15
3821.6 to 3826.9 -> 23.6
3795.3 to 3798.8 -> 21.7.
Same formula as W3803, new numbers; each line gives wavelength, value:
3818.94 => 23.8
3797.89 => 21.7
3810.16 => 25.13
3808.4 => 24.64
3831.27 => 20.6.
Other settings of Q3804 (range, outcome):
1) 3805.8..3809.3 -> 24.2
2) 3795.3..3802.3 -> 21.3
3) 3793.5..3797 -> 20.8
